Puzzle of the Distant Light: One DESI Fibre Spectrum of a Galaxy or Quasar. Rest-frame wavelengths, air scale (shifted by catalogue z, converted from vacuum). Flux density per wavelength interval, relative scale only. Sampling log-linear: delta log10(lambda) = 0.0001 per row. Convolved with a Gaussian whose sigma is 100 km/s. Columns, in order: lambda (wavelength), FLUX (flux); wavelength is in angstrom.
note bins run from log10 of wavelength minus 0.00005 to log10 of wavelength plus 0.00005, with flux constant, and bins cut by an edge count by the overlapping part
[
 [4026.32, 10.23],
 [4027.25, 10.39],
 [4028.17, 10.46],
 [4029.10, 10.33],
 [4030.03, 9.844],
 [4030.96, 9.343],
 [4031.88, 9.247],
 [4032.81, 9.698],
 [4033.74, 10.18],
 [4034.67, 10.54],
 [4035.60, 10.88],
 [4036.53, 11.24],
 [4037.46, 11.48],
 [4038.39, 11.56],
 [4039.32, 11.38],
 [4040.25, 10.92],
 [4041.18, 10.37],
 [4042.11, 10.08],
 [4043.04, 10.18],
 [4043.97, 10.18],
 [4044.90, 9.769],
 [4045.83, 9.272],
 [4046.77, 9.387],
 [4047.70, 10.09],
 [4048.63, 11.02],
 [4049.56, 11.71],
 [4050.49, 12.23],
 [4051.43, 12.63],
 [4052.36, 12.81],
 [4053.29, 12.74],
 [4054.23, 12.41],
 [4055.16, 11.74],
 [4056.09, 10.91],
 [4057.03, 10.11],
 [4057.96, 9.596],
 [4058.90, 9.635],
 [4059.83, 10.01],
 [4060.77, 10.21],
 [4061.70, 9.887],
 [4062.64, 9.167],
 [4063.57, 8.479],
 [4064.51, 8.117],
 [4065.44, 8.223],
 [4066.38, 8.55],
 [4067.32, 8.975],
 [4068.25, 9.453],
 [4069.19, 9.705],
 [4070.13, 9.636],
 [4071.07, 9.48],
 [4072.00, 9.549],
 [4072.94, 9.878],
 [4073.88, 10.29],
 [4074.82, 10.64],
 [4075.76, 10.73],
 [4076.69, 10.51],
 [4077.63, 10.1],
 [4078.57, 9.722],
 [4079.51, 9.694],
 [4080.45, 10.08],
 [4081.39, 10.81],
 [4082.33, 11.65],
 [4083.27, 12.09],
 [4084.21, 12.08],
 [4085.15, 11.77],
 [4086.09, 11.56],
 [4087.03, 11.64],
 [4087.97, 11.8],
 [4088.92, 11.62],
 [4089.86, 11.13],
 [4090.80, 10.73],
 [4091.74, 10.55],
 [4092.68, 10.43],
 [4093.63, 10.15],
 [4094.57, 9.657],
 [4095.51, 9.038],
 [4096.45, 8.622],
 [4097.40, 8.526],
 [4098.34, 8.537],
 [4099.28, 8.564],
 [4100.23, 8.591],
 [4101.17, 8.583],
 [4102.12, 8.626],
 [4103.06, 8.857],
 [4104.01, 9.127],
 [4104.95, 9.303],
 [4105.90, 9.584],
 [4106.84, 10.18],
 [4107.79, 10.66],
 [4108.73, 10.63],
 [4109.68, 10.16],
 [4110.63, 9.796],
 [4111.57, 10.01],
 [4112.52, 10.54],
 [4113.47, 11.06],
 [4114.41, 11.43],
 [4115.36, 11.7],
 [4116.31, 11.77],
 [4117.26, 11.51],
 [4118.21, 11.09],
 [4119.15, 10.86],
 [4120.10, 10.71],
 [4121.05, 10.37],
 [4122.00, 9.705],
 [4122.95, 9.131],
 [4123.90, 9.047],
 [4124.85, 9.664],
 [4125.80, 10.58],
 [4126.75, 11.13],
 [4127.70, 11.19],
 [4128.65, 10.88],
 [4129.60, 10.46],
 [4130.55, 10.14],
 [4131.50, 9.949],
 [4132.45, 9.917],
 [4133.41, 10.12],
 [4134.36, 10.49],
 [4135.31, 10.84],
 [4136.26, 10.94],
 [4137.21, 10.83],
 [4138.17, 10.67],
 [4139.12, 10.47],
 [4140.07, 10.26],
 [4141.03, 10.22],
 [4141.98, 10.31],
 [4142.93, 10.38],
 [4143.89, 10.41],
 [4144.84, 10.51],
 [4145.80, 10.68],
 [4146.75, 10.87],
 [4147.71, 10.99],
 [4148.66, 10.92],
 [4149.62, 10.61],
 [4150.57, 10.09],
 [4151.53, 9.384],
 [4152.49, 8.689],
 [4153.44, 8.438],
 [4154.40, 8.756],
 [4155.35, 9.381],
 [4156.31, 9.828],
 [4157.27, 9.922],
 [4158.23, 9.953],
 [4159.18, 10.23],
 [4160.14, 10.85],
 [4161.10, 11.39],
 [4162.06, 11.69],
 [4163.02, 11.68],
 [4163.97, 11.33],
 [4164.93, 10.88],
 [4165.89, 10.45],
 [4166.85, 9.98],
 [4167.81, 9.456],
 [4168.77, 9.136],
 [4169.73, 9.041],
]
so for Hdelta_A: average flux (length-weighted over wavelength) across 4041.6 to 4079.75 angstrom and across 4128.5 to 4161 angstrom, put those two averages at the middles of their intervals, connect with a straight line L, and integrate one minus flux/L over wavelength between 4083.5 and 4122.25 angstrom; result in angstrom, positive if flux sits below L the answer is -0.3 angstrom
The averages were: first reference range 10.2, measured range 10.3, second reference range 10.2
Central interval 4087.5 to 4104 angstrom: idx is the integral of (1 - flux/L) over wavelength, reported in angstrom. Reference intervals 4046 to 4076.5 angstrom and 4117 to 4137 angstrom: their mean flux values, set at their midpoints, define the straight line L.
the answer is 1.1 angstrom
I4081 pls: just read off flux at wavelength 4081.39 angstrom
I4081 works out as 10.81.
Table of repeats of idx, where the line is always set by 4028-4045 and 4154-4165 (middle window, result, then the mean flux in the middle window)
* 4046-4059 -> -1.0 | 11.2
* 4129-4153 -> 0.3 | 10.4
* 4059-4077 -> 1.5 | 9.55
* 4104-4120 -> -0.2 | 10.6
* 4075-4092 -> -0.9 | 11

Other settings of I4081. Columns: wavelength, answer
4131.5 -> 9.949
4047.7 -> 10.09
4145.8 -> 10.68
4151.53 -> 9.384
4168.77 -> 9.136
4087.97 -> 11.8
